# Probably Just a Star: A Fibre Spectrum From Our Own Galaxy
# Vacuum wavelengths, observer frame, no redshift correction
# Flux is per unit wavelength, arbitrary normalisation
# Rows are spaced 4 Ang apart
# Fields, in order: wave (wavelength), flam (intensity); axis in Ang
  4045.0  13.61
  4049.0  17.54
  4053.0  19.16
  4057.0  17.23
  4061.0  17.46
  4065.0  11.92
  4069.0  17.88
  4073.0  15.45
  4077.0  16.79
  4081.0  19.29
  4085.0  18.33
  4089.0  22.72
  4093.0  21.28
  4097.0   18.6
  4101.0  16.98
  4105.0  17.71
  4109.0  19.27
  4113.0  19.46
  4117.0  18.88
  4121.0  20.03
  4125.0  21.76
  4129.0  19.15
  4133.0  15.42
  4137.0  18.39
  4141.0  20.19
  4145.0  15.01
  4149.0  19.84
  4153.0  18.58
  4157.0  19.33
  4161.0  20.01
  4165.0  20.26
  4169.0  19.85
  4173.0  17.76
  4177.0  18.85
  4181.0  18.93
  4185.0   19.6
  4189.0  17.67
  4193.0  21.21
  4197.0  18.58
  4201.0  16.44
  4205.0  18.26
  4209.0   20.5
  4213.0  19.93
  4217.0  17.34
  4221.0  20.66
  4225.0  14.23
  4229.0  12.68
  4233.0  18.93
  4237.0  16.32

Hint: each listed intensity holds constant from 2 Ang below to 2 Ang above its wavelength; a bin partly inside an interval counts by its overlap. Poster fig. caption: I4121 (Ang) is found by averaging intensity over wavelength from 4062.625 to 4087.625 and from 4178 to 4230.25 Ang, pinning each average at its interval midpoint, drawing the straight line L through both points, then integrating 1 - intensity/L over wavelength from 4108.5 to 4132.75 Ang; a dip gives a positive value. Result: -3.06 Ang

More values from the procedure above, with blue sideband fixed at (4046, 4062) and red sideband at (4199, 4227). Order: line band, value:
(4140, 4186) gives -2.5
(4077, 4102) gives -2.4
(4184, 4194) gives -0.7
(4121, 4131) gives -1.4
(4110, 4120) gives -0.8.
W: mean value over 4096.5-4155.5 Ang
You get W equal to 18.6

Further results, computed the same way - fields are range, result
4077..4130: 19.4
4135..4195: 19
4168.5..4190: 18.8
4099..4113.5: 18.2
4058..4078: 15.9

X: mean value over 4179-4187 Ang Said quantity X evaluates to 19.3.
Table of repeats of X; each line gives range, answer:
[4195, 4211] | 18.4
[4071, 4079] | 16.1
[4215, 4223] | 19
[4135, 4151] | 18.4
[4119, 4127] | 20.9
